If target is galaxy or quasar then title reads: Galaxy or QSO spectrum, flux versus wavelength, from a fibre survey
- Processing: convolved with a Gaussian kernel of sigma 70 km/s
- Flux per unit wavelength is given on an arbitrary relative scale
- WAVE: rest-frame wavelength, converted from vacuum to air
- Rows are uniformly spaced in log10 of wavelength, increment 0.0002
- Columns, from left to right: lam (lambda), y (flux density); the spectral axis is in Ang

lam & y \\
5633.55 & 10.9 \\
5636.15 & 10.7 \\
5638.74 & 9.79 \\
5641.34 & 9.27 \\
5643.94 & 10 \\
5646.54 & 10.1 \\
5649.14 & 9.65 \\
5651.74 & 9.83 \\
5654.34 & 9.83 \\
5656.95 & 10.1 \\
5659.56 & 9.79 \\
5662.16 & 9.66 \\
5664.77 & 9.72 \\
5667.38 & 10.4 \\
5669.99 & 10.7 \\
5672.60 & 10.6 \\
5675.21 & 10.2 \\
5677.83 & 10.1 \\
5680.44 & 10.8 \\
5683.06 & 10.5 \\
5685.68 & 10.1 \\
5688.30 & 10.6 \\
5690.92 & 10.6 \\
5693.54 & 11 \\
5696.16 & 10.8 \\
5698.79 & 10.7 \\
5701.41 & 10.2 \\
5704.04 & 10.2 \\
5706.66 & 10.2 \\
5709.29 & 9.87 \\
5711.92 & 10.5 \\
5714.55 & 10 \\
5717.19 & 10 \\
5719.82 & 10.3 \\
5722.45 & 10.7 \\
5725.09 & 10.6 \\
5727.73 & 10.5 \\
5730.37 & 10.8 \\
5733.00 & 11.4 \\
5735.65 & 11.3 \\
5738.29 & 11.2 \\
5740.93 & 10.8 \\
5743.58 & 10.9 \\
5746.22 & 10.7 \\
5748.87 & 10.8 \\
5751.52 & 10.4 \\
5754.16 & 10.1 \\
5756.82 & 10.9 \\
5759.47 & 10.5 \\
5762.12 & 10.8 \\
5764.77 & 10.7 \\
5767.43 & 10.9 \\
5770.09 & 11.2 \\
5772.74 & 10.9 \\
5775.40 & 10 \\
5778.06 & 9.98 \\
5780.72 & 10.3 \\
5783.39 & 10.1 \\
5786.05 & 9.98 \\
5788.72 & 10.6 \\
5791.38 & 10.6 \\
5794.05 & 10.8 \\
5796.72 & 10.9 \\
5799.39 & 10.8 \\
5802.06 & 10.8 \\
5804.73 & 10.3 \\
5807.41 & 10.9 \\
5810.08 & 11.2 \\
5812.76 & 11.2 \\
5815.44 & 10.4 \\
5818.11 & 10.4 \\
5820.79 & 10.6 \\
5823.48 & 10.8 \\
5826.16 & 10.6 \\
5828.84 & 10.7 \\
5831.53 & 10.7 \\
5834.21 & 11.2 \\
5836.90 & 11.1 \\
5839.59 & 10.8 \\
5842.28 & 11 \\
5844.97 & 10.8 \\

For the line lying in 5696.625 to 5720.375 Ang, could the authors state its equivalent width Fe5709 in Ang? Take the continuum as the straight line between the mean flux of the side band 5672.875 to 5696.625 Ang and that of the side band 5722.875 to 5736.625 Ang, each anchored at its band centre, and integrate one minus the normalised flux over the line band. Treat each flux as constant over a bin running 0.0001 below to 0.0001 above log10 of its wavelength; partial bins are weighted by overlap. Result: 1.05 Ang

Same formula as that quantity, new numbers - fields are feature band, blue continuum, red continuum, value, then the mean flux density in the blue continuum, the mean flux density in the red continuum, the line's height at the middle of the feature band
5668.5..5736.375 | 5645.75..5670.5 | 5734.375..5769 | -1.1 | 9.95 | 10.8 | 10.3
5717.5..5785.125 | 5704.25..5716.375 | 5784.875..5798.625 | -1.9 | 10.1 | 10.6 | 10.4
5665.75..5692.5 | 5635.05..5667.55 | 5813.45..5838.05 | -1.2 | 9.89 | 10.7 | 10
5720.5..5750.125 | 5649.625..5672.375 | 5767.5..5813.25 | -1.4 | 10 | 10.6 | 10.4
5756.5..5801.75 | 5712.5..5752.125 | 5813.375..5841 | 0.6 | 10.7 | 10.7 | 10.7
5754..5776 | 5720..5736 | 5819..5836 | 0.2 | 10.8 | 10.8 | 10.8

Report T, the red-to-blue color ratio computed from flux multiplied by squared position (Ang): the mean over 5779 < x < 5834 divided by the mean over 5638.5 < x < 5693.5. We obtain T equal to 1.10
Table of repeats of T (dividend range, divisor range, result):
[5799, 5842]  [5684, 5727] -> 1.08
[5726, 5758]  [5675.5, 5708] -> 1.05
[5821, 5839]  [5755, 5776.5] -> 1.03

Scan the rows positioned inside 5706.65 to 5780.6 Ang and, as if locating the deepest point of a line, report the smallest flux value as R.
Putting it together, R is 9.87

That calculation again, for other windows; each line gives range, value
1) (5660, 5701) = 9.66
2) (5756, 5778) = 10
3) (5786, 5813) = 9.98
